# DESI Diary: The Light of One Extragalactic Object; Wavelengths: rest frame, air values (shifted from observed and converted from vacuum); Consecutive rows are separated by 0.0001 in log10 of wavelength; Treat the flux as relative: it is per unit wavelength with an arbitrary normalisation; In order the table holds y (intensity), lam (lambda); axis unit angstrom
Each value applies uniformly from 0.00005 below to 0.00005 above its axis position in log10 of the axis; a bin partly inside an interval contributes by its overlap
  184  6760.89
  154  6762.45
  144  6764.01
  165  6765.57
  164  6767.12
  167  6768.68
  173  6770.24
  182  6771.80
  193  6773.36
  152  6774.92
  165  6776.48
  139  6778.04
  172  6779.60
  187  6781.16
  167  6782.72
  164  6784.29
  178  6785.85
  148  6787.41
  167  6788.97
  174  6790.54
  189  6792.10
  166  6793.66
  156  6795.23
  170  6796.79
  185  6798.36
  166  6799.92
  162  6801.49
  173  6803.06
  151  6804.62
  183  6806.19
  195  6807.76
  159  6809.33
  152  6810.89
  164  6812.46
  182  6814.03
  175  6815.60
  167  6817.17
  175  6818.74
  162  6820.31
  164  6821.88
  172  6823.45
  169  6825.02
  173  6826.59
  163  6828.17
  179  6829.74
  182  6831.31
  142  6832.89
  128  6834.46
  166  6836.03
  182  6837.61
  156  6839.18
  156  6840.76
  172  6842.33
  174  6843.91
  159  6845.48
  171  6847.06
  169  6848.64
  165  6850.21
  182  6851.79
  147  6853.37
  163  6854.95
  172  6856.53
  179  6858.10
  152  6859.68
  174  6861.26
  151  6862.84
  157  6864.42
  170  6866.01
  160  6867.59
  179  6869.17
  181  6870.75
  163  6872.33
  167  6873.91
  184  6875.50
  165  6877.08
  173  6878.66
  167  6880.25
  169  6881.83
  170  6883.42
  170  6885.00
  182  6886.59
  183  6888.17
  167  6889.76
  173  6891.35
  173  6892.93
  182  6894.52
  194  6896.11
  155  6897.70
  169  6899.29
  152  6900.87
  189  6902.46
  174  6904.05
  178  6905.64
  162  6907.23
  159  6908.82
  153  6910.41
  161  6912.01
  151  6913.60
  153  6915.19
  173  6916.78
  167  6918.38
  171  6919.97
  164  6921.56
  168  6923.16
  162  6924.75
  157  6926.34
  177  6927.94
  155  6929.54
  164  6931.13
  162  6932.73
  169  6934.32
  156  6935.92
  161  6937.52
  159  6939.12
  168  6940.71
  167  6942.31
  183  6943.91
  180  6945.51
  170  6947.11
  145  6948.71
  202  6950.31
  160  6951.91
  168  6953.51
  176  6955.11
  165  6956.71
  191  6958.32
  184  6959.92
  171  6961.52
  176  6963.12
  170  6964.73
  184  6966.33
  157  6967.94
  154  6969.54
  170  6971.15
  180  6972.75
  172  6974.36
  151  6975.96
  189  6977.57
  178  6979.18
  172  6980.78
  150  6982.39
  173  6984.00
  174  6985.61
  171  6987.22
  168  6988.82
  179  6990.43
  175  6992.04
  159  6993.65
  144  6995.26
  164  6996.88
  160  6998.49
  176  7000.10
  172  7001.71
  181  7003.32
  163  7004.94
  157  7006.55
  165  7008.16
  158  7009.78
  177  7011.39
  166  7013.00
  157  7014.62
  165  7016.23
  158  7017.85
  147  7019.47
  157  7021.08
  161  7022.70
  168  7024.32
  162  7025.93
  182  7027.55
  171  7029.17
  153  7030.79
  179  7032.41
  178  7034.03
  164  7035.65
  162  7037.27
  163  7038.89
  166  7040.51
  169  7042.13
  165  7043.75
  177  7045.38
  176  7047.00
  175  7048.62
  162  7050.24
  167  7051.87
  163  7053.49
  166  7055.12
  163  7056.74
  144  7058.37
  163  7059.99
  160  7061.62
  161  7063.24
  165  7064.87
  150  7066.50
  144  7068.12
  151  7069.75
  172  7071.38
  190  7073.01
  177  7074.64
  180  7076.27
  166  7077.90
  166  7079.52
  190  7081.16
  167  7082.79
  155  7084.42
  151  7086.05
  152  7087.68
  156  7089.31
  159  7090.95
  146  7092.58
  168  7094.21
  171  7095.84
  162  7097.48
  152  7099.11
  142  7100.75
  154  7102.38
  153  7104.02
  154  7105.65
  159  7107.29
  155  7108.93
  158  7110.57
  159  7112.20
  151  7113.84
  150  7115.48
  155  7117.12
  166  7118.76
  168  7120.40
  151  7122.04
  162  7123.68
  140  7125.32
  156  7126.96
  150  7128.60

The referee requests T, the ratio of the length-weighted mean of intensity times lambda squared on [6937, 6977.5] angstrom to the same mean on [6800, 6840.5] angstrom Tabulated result 1.07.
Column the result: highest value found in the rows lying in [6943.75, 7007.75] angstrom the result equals 202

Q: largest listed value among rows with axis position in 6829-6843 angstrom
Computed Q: 182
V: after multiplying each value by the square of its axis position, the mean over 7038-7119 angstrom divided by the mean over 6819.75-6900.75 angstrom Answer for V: 1.0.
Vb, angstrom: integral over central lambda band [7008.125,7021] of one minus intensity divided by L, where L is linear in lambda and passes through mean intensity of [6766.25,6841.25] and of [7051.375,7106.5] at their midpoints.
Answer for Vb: 0.1 angstrom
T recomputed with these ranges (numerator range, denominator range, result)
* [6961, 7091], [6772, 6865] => 1.05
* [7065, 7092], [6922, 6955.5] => 1.02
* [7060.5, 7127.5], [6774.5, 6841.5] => 1.04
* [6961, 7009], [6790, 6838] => 1.05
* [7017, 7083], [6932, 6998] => 1.00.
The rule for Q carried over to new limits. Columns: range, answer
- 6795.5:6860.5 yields 195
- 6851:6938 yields 194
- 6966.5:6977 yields 180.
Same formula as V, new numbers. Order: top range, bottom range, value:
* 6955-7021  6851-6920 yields 1.03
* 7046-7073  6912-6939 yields 1.04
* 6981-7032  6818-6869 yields 1.05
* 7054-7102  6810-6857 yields 1.04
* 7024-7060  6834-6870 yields 1.07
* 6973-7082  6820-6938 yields 1.04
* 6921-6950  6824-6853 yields 1.03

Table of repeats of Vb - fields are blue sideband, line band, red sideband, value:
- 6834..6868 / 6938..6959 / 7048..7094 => -1.0 angstrom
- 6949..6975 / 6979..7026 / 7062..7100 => 1.3 angstrom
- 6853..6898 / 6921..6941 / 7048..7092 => 0.6 angstrom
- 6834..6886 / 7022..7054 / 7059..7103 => -1.1 angstrom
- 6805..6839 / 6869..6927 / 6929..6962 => -0.1 angstrom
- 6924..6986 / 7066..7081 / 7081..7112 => -0.8 angstrom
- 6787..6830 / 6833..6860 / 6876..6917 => 0.9 angstrom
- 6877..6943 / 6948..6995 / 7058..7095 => -1.5 angstrom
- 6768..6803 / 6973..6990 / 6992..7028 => -0.6 angstrom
